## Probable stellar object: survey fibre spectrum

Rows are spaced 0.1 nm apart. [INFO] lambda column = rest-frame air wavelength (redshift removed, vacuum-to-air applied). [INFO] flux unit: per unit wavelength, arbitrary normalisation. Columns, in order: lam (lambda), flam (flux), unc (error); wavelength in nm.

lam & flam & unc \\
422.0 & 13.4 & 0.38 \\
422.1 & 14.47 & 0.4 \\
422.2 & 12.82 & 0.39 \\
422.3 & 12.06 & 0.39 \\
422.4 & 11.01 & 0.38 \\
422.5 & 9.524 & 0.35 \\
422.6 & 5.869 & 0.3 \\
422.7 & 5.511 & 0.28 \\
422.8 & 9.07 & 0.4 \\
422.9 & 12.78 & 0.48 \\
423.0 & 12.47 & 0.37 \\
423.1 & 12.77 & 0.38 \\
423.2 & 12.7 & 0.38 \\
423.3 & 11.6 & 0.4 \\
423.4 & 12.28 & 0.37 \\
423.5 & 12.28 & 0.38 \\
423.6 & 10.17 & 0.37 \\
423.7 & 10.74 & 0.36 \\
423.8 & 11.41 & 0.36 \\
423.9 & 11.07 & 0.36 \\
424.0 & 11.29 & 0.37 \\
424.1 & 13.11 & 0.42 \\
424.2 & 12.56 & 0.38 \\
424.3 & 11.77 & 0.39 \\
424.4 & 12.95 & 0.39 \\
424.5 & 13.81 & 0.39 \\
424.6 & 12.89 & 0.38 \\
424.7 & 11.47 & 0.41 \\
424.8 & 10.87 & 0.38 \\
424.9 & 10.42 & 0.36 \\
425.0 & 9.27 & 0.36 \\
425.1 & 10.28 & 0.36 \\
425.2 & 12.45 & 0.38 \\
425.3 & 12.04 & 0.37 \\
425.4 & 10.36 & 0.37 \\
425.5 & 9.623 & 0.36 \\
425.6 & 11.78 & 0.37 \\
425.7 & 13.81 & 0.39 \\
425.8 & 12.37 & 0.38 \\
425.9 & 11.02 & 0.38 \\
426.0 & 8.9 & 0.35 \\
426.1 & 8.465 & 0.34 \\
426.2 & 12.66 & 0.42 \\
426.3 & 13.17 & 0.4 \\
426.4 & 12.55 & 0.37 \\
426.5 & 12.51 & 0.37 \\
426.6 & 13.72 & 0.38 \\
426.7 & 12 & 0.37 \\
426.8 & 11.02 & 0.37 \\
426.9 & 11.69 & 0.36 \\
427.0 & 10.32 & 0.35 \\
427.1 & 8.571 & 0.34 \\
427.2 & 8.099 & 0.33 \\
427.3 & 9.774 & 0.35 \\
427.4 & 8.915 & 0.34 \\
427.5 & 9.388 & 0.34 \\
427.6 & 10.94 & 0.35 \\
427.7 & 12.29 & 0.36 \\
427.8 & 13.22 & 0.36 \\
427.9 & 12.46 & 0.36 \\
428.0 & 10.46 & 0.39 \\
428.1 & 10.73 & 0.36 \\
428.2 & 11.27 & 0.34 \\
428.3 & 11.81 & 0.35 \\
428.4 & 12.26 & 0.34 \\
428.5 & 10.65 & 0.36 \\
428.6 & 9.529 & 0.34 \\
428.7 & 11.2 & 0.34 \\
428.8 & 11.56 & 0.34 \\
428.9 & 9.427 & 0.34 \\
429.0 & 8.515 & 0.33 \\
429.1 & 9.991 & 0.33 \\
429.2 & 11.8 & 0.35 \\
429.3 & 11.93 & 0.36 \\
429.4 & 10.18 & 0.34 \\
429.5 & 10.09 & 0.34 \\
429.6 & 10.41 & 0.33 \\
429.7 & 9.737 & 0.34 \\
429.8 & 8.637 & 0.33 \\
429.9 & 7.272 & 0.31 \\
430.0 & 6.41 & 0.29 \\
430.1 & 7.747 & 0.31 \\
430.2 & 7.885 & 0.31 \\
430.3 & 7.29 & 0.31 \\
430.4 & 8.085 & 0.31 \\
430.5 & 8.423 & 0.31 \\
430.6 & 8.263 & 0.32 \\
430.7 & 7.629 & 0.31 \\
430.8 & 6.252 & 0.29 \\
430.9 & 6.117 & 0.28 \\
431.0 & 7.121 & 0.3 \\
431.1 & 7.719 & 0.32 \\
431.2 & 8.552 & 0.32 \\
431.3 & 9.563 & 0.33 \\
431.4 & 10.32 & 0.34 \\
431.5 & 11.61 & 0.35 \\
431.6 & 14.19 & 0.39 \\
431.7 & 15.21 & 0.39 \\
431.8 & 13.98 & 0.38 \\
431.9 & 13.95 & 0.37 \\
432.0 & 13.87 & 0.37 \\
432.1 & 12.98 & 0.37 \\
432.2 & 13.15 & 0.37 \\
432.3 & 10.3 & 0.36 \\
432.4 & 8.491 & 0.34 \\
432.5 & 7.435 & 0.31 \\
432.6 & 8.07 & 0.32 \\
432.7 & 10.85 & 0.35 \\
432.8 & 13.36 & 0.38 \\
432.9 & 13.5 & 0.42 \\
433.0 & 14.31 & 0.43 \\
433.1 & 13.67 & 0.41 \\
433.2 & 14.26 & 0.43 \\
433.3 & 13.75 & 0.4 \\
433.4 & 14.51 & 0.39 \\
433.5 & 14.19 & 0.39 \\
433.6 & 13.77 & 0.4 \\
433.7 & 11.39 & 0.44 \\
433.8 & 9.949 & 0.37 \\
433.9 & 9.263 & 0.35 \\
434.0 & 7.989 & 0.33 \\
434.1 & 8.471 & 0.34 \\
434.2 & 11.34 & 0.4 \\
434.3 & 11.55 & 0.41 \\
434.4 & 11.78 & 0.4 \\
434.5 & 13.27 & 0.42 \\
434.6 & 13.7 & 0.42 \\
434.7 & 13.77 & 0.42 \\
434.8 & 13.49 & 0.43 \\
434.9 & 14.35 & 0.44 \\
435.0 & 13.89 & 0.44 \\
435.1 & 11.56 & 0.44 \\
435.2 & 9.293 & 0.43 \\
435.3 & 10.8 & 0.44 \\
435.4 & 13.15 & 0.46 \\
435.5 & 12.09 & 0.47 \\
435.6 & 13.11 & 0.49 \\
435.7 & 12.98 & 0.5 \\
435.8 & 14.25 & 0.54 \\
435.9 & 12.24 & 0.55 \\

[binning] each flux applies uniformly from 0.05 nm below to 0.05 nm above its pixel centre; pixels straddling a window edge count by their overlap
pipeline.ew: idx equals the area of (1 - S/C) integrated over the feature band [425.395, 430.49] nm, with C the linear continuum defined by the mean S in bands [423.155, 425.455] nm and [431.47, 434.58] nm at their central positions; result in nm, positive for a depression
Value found 0.58 nm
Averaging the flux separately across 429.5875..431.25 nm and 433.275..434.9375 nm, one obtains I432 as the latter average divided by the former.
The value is 1.55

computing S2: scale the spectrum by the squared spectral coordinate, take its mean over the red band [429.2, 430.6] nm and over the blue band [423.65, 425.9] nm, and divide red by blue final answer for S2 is 0.78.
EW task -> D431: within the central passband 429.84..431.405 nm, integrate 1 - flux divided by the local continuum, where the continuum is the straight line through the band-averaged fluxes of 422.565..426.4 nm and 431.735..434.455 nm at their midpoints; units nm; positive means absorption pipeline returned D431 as 0.53 nm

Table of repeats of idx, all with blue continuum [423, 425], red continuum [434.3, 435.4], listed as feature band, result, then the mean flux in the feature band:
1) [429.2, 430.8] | 0.46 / 8.69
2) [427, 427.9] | 0.13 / 10.3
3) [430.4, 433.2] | 0.38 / 10.7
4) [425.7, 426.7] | 0.01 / 11.8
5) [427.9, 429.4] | 0.16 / 10.8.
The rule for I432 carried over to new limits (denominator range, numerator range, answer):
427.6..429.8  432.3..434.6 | 1.07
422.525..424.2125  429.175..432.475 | 0.89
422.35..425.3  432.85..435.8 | 1.11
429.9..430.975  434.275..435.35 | 1.69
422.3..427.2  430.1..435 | 0.99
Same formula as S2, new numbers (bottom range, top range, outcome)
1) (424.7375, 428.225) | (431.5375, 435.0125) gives 1.15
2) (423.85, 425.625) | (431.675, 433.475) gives 1.12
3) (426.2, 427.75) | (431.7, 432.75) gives 1.07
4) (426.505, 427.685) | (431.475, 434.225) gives 1.18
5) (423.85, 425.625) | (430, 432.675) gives 0.87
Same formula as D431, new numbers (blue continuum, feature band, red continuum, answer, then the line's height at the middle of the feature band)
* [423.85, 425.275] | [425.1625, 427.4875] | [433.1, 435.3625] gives 0.14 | 11.8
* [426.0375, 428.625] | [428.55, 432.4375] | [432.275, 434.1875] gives 0.49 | 11.3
